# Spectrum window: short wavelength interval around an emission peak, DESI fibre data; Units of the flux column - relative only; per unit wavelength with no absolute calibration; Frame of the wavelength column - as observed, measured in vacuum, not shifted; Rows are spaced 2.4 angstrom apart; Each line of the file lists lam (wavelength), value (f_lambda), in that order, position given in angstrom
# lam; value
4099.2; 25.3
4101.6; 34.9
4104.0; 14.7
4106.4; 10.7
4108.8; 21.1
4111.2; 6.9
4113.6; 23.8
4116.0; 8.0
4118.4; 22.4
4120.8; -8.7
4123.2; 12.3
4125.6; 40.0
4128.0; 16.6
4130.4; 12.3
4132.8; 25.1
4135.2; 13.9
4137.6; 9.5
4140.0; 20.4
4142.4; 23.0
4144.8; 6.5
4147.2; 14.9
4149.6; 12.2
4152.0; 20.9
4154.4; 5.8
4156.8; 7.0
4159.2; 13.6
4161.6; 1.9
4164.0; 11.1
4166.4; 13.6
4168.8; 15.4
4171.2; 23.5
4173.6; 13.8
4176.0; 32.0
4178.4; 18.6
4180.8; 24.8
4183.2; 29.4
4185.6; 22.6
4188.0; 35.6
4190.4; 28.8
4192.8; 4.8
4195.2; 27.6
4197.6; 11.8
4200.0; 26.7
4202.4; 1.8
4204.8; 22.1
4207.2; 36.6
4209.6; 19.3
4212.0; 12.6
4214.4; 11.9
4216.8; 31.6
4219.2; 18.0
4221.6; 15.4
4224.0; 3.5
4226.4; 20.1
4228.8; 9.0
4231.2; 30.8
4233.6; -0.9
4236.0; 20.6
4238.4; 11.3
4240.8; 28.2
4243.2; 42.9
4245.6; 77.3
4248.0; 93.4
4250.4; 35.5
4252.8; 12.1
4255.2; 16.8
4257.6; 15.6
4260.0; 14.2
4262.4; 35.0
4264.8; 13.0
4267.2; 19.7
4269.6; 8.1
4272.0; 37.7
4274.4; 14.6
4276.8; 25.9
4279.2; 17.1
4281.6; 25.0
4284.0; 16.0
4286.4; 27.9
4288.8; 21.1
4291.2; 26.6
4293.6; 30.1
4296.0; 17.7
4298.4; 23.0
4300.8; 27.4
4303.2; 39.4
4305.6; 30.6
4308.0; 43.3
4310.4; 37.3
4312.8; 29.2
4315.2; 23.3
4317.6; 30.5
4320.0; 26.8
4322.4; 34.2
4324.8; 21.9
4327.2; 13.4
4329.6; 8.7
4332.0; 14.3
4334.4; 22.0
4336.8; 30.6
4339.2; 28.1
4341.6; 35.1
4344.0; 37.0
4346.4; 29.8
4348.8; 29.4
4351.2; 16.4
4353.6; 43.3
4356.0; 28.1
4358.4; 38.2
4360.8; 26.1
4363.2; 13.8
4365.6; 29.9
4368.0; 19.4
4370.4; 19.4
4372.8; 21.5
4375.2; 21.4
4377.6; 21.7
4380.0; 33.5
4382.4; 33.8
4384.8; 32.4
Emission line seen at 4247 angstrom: [O II] 3727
